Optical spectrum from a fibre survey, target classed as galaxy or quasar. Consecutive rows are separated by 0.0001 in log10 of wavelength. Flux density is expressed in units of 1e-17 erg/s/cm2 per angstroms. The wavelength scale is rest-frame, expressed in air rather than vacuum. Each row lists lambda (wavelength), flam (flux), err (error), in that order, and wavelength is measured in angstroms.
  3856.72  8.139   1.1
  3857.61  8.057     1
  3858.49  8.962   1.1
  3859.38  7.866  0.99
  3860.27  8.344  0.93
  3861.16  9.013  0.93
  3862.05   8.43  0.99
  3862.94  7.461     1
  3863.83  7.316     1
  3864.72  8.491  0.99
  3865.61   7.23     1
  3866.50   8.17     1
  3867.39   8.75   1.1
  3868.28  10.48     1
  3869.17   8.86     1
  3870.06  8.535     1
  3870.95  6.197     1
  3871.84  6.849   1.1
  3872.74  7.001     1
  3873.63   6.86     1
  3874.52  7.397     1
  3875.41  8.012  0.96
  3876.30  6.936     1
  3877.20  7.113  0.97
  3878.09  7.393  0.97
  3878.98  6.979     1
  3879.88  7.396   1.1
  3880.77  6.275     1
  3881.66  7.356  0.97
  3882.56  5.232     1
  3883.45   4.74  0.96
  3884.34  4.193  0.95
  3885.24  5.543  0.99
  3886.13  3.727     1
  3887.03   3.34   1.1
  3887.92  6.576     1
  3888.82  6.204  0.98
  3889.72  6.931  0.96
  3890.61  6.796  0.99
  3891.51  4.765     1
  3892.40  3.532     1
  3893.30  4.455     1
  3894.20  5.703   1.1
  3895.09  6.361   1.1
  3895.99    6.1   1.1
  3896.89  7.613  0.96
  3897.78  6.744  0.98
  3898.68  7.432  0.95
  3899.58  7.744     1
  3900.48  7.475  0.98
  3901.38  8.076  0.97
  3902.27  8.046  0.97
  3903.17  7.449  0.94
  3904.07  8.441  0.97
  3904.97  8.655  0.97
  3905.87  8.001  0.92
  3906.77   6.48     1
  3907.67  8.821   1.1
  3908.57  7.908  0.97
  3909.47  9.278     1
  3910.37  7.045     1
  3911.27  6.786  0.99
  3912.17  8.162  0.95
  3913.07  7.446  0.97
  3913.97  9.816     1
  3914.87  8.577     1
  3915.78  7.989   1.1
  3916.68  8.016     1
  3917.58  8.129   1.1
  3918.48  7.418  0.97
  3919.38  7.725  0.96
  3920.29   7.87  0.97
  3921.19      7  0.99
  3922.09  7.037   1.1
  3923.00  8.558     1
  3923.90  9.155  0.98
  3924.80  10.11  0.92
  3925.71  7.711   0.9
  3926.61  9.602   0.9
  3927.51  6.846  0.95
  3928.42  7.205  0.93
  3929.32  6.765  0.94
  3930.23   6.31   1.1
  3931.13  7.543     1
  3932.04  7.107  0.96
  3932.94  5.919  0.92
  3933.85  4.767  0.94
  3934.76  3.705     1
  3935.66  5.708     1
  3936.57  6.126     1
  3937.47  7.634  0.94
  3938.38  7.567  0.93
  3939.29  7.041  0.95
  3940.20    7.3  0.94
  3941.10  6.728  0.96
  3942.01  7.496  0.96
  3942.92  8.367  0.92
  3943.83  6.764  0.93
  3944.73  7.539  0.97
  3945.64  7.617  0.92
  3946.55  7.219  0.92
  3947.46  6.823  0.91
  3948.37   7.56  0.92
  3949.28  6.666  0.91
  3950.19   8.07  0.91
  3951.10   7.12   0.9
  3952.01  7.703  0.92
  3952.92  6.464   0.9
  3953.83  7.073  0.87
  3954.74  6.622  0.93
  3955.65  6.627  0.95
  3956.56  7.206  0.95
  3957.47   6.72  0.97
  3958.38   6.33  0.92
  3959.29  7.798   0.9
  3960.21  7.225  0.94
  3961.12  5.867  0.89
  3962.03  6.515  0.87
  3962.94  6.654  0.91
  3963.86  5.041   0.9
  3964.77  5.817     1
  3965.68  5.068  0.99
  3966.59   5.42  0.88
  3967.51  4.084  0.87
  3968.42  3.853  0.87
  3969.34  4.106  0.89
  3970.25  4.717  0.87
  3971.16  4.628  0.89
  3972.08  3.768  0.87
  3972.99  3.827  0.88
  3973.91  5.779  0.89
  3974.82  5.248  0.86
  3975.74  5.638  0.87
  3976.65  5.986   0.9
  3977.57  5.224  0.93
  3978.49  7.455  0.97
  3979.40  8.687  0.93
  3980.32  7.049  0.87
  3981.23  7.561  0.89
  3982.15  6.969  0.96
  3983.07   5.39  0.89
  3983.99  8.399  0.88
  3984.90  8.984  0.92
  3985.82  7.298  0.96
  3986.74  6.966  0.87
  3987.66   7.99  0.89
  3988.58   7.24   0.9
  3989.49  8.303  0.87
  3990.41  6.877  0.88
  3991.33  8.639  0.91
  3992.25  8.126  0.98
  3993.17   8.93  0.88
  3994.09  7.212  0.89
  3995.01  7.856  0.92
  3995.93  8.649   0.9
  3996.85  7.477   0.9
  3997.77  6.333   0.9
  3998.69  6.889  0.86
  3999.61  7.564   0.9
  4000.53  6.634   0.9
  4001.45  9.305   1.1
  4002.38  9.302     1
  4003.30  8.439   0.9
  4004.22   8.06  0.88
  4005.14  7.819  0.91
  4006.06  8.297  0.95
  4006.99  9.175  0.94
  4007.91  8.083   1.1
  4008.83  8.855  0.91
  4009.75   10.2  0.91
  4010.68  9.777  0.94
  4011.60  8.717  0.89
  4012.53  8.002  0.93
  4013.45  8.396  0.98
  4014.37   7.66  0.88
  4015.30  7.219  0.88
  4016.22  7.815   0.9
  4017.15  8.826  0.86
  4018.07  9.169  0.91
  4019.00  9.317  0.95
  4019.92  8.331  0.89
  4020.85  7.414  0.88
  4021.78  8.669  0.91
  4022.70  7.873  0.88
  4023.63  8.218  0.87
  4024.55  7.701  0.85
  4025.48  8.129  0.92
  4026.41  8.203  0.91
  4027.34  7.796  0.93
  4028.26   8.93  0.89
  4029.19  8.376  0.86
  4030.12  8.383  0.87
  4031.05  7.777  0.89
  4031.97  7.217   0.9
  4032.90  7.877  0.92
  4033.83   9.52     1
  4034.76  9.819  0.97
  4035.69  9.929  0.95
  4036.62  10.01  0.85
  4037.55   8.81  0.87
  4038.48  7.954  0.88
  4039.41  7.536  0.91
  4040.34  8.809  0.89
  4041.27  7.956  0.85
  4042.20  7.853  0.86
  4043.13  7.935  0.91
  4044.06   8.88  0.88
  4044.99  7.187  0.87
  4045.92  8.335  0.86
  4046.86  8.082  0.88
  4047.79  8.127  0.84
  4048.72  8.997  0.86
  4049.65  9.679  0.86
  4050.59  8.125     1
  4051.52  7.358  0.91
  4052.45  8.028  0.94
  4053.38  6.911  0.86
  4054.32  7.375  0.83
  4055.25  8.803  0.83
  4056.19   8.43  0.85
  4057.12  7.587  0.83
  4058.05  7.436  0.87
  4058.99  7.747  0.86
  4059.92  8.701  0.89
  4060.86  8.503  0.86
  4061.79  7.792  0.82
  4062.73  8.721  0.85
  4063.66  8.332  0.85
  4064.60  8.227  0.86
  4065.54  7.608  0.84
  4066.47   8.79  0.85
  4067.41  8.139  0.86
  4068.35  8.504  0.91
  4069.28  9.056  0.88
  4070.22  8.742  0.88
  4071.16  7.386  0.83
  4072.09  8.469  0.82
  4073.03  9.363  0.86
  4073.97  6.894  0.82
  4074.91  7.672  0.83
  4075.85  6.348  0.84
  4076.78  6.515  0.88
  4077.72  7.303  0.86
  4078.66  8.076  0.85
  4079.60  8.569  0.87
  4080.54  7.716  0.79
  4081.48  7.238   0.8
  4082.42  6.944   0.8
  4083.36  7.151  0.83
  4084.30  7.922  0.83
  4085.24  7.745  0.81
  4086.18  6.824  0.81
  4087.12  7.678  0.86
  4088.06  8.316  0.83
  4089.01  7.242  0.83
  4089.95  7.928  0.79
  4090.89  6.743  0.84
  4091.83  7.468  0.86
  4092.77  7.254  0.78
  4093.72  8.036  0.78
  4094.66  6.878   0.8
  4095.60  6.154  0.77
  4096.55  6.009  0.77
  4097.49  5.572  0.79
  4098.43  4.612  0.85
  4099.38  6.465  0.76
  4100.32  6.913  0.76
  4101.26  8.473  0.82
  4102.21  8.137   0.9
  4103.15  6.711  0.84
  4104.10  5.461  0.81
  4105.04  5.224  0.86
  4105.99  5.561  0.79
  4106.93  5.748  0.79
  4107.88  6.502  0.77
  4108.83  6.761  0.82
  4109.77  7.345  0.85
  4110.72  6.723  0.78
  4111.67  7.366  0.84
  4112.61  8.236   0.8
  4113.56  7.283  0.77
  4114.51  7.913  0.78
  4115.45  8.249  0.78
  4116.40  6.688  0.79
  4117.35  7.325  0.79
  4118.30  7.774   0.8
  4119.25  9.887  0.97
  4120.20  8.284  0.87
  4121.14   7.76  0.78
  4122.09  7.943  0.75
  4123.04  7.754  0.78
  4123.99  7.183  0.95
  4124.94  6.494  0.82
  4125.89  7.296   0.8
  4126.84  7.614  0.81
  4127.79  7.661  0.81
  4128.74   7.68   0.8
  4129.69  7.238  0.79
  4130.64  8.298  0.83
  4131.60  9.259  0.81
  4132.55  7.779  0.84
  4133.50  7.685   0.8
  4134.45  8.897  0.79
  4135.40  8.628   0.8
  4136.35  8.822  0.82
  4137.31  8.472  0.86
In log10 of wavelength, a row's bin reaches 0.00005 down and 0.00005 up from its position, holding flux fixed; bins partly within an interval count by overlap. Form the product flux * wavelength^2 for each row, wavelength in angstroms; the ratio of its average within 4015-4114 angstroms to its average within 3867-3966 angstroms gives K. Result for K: 1.19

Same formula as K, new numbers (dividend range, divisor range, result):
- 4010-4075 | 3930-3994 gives 1.31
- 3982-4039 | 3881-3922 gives 1.25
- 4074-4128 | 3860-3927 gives 1.09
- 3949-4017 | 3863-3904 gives 1.10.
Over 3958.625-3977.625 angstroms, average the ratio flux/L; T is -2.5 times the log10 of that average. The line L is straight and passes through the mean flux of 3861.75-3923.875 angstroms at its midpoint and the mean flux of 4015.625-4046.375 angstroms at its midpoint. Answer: 0.41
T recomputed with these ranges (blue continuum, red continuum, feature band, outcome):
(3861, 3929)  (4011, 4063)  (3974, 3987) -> 0.15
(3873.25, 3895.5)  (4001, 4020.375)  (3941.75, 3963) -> 0.05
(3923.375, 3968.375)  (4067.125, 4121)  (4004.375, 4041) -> -0.19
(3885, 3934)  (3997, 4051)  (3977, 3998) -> 0.06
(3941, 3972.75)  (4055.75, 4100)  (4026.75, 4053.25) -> -0.17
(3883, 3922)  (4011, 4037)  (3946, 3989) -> 0.21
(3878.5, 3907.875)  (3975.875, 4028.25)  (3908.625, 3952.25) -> -0.07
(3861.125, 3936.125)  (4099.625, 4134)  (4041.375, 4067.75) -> -0.11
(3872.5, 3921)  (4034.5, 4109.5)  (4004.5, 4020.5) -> -0.15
